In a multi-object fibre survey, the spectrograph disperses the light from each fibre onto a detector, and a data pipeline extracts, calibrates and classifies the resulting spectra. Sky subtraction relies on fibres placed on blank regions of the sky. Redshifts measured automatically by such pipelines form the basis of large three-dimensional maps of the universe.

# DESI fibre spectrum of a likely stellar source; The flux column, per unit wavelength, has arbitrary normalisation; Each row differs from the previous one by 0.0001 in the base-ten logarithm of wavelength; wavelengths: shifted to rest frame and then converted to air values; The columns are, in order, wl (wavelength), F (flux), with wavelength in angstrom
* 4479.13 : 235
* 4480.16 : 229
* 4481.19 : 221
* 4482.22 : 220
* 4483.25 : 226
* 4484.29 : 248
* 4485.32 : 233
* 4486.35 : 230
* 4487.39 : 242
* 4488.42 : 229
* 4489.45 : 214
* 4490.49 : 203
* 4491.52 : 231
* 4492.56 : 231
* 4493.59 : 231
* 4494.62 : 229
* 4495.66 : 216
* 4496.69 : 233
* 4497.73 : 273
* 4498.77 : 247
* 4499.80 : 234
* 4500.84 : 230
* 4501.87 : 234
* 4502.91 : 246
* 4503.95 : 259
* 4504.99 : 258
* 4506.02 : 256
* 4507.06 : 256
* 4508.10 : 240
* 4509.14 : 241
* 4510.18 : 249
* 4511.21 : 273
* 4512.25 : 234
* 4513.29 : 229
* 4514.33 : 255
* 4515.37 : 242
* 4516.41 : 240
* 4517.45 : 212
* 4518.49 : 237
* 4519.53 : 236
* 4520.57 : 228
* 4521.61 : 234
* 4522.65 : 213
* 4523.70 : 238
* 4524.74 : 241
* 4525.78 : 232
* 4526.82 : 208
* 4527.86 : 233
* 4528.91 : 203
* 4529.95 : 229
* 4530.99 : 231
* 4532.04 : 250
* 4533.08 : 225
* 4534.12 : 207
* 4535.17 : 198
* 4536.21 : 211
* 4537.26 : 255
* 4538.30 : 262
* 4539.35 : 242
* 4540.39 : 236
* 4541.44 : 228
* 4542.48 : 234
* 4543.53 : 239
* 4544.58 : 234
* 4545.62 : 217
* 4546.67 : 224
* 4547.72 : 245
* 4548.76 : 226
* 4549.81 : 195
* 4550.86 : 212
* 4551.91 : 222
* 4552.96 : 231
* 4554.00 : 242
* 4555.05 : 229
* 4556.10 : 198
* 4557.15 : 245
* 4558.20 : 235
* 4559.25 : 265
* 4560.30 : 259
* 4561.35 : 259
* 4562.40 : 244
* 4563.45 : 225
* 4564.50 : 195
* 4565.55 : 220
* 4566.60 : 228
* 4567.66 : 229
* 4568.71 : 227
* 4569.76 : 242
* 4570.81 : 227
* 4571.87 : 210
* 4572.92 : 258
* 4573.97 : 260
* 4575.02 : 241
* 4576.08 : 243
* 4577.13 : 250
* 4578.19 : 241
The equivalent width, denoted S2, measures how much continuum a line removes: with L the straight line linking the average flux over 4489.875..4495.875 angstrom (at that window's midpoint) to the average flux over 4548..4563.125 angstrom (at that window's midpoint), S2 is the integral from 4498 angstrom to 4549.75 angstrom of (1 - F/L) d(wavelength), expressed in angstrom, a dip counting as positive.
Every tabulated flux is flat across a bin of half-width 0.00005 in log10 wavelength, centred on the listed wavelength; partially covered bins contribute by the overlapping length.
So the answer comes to -1.6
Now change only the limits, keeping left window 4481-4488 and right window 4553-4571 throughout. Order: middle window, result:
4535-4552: 0.30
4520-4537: 0.62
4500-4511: -0.71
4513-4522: -0.09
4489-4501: 0.05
